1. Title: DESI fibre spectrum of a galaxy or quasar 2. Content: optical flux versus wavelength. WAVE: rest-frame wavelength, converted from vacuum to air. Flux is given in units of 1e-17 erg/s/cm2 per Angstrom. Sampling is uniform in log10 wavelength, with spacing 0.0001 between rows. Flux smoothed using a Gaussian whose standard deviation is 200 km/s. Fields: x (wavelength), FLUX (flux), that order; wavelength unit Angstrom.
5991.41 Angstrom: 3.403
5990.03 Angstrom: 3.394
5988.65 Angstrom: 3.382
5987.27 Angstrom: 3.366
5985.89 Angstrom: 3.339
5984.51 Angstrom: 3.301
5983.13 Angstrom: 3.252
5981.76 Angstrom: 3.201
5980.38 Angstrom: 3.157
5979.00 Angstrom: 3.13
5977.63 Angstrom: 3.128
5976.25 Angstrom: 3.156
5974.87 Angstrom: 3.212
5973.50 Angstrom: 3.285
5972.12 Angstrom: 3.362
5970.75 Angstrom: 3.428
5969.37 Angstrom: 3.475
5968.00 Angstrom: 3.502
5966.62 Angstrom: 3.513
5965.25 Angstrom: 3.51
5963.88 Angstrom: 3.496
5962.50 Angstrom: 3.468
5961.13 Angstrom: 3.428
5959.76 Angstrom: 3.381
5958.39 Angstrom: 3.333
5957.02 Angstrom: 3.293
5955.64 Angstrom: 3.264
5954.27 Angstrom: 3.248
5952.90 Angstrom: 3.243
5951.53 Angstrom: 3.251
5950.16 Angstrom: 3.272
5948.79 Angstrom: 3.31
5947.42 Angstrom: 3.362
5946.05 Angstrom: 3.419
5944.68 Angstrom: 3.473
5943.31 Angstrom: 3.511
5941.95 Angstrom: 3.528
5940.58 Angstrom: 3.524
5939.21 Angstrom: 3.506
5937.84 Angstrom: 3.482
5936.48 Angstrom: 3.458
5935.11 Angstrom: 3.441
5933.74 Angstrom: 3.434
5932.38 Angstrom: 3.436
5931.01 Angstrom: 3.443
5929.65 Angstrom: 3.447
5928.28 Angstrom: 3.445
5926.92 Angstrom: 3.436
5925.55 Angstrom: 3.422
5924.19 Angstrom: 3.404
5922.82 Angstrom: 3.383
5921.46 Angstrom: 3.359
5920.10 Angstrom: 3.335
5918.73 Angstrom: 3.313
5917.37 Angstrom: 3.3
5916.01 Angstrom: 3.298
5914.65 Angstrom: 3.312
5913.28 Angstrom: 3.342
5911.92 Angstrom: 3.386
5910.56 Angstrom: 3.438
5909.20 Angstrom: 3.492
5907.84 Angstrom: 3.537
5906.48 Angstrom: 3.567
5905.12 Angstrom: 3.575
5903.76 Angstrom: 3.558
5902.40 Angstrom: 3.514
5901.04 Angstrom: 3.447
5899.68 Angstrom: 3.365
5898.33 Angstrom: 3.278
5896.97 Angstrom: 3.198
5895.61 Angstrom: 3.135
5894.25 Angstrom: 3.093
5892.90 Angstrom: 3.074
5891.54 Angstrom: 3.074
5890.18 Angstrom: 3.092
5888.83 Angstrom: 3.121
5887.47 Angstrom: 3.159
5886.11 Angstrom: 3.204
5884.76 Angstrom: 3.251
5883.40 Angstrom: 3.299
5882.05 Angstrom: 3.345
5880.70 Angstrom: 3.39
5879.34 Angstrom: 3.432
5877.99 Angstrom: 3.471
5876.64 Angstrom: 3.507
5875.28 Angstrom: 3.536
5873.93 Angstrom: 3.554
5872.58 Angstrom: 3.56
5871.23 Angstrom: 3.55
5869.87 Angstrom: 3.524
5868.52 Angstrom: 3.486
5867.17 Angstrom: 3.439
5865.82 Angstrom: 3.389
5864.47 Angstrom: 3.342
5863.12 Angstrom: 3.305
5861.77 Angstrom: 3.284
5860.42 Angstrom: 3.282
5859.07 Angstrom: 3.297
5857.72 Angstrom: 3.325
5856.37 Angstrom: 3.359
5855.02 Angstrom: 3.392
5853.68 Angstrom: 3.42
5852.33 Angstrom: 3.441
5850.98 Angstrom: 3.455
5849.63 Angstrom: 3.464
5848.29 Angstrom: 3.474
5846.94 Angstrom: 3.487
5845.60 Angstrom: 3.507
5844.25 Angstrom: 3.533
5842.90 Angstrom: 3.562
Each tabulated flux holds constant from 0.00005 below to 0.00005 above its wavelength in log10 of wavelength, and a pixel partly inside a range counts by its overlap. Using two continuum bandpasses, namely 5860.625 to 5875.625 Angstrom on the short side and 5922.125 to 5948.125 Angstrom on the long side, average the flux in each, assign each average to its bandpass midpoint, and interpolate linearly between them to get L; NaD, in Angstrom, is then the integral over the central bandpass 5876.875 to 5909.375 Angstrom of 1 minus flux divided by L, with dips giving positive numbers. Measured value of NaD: 1.2 Angstrom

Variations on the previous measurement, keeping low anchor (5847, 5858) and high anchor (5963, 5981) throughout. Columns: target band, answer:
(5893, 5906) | 0.2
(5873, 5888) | 0.1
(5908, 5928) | 0.0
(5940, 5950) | -0.2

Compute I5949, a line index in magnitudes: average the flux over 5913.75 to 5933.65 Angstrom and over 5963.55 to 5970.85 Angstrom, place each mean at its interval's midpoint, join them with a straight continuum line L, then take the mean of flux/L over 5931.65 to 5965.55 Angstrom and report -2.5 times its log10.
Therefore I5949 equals 0.01 mag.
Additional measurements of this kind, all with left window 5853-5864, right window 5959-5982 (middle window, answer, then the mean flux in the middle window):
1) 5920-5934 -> -0.02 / 3.42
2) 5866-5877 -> -0.06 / 3.51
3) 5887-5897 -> 0.08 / 3.11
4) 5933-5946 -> -0.04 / 3.48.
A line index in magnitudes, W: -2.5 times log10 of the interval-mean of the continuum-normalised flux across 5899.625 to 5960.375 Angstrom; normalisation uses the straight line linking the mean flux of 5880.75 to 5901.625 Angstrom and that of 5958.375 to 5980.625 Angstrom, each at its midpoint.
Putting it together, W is -0.04 mag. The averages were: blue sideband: 3.21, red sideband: 3.36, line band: 3.41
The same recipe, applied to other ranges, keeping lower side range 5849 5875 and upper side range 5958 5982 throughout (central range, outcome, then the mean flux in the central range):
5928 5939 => -0.03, 3.45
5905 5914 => -0.03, 3.47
